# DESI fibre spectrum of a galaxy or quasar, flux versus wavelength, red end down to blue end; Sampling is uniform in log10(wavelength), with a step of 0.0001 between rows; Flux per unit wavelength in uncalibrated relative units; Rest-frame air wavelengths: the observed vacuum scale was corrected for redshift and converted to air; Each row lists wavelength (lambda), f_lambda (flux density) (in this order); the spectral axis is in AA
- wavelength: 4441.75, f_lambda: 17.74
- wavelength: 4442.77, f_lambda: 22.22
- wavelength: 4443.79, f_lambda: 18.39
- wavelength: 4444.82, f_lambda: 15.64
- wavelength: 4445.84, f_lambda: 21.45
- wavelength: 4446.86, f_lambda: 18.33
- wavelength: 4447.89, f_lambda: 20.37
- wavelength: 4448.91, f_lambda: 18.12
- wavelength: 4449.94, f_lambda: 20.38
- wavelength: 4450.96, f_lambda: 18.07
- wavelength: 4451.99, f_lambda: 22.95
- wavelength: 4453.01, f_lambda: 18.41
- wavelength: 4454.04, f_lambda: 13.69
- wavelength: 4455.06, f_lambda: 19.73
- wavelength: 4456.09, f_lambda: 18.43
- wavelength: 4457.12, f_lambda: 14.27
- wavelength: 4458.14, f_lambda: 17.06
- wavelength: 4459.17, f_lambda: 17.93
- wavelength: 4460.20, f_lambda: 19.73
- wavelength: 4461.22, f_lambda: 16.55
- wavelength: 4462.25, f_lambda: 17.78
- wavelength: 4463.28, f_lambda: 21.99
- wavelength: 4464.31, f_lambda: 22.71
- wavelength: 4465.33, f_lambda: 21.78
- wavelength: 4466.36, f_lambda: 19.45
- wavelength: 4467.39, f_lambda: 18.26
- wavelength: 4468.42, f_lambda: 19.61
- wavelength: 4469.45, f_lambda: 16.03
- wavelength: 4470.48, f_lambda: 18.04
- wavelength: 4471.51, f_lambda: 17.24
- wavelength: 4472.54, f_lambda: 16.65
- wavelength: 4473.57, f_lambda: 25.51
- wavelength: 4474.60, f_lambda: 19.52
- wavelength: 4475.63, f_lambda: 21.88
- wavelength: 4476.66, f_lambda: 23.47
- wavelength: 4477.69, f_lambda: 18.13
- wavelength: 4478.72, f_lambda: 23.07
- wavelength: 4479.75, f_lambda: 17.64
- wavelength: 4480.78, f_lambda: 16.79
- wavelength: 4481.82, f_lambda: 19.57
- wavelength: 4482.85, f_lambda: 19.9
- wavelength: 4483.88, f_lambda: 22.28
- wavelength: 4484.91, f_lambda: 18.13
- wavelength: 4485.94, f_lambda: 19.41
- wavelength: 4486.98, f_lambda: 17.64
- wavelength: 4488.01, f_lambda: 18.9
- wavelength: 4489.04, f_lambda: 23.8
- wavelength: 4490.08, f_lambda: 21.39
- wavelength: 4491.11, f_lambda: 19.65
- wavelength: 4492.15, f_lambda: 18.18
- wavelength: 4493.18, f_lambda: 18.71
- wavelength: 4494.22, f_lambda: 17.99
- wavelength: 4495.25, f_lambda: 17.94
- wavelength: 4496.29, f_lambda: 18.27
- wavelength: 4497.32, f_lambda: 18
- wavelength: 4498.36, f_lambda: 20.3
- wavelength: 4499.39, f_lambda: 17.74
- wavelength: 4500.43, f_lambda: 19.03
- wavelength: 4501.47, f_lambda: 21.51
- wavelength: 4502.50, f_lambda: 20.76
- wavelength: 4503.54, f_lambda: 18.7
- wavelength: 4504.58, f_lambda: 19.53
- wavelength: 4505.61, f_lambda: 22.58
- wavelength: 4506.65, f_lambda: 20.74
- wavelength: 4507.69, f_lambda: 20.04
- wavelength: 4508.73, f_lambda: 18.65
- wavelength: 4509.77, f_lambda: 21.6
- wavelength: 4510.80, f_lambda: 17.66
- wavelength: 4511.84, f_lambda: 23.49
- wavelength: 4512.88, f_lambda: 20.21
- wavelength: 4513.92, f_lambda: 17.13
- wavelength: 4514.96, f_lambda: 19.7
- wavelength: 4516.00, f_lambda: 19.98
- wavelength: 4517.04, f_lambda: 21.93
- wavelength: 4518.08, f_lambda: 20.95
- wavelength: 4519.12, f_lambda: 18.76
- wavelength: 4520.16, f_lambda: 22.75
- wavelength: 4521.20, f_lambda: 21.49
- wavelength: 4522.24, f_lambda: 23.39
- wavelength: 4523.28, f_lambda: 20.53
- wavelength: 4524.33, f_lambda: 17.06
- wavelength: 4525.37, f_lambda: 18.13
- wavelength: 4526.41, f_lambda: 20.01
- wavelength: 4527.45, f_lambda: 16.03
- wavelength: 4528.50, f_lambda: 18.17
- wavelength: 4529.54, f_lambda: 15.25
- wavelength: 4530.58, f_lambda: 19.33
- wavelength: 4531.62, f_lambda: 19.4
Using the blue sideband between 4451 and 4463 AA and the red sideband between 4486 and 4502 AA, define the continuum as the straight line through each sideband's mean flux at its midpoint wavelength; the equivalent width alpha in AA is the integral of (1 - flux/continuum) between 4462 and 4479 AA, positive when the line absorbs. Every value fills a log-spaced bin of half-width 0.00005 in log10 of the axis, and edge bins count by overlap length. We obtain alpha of -1.5 AA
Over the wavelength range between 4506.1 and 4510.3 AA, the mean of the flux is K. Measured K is 20.3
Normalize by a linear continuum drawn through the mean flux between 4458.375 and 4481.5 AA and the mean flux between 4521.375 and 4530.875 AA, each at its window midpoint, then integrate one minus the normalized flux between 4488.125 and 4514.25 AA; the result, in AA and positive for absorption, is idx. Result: -0.92 AA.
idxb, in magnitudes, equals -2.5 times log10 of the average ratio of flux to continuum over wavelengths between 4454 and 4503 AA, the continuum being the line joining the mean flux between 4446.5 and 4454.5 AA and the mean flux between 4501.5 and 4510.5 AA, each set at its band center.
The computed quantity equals 0.02 mag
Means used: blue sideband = 18.8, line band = 19.3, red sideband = 20.3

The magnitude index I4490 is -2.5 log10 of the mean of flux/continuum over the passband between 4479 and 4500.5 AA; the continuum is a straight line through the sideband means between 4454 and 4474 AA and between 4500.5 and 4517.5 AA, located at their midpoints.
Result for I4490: 0.02 mag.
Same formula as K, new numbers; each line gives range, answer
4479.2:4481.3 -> 17.3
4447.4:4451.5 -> 19.2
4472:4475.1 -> 20.5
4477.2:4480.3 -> 19.6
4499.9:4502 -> 20.3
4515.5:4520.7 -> 20.9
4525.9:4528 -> 18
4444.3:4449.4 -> 18.8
